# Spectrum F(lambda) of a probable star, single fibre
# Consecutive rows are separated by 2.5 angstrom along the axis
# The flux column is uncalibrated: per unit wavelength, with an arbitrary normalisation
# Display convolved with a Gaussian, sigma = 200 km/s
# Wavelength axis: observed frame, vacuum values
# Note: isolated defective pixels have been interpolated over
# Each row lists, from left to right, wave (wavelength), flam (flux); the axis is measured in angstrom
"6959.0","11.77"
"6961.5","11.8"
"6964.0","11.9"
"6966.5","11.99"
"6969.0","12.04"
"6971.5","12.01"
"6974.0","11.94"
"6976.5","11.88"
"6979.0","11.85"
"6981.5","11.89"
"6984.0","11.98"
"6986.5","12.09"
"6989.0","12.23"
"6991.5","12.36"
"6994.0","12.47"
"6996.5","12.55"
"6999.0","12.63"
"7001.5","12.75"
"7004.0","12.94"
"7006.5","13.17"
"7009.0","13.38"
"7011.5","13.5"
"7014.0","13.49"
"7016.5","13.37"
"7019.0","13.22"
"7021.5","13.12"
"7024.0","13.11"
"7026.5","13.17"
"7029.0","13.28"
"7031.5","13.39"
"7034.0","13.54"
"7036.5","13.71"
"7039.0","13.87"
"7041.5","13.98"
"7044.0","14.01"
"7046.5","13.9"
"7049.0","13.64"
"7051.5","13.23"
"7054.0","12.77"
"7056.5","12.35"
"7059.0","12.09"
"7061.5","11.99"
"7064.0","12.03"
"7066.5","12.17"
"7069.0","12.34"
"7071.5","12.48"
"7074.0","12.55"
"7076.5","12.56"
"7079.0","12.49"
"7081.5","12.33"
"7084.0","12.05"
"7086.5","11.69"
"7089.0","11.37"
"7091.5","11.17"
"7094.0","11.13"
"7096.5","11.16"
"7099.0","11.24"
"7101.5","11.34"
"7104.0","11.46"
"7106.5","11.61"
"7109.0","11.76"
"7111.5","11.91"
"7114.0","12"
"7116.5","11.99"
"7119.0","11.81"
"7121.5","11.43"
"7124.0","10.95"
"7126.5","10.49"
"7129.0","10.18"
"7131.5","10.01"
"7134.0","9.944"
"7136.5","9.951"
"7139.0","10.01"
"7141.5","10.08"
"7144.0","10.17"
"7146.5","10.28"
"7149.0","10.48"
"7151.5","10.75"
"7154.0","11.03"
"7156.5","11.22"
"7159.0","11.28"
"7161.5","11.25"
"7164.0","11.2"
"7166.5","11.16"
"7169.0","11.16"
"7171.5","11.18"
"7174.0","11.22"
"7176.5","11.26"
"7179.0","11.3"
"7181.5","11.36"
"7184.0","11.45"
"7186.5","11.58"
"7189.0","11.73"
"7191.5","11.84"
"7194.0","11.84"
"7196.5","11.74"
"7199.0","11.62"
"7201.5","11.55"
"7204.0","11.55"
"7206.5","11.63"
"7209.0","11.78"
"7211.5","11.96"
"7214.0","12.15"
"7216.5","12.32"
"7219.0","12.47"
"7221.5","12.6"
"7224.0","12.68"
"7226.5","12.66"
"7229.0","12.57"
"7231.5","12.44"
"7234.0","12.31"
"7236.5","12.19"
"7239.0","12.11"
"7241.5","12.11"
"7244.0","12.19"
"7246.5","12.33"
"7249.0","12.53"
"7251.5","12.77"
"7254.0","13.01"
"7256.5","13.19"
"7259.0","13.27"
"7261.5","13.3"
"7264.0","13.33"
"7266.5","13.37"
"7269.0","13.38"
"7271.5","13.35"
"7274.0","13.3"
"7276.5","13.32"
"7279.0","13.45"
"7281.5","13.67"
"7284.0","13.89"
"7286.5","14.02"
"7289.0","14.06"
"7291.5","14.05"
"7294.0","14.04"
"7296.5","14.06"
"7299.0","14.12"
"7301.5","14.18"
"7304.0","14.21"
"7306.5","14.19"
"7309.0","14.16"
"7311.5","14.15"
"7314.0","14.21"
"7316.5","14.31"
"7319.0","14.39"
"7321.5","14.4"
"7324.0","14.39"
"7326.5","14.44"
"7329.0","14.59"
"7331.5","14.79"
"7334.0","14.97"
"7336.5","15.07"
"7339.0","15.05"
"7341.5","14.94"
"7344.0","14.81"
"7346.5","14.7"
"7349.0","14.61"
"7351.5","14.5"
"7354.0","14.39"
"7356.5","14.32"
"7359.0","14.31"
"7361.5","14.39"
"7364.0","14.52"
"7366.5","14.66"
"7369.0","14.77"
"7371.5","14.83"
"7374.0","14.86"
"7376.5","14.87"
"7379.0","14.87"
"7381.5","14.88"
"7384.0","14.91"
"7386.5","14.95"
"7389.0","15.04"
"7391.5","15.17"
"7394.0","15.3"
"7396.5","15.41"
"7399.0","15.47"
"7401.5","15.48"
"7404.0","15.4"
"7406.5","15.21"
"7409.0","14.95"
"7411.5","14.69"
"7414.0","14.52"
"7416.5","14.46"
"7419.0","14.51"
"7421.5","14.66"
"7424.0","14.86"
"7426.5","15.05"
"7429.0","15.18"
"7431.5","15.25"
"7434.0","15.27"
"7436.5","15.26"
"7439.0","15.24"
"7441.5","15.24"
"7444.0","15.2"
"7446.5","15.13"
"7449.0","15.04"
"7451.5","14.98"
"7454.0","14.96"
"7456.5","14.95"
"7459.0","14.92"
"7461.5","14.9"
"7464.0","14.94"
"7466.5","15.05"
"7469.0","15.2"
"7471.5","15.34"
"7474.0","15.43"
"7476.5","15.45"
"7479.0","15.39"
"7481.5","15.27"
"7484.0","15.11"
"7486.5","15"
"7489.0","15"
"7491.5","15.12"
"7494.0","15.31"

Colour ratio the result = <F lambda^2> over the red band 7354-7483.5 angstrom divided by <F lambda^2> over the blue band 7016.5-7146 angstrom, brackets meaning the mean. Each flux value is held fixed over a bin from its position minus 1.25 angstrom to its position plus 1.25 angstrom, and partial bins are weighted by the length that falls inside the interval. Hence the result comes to 1.37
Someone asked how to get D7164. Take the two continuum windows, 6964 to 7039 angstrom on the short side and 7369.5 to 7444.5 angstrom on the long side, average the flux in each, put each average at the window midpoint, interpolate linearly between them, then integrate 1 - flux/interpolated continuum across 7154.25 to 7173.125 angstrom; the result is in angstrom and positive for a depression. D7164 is 3.4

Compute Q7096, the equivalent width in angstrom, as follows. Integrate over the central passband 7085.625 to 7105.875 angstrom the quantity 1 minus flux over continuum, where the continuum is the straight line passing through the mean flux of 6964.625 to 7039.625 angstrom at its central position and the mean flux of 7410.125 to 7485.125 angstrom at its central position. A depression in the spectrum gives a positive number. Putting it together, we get 2.9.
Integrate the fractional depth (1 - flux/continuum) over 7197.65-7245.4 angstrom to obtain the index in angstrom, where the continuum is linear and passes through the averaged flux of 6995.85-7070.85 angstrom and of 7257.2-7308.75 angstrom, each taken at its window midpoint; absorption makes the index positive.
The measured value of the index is 5.0 angstrom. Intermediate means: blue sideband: 13.1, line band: 12.2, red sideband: 13.7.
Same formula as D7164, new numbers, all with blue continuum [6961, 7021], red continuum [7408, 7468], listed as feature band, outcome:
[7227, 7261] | 3.3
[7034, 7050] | -1.3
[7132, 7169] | 7.6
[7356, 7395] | -0.5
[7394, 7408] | -0.6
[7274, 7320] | 0.6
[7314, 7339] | -0.4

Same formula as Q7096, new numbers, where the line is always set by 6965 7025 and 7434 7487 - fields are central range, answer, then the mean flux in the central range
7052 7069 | 0.9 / 12.3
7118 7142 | 5.1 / 10.5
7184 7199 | 2.1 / 11.7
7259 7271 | 0.6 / 13.3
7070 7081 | 0.4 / 12.5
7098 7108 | 1.3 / 11.4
